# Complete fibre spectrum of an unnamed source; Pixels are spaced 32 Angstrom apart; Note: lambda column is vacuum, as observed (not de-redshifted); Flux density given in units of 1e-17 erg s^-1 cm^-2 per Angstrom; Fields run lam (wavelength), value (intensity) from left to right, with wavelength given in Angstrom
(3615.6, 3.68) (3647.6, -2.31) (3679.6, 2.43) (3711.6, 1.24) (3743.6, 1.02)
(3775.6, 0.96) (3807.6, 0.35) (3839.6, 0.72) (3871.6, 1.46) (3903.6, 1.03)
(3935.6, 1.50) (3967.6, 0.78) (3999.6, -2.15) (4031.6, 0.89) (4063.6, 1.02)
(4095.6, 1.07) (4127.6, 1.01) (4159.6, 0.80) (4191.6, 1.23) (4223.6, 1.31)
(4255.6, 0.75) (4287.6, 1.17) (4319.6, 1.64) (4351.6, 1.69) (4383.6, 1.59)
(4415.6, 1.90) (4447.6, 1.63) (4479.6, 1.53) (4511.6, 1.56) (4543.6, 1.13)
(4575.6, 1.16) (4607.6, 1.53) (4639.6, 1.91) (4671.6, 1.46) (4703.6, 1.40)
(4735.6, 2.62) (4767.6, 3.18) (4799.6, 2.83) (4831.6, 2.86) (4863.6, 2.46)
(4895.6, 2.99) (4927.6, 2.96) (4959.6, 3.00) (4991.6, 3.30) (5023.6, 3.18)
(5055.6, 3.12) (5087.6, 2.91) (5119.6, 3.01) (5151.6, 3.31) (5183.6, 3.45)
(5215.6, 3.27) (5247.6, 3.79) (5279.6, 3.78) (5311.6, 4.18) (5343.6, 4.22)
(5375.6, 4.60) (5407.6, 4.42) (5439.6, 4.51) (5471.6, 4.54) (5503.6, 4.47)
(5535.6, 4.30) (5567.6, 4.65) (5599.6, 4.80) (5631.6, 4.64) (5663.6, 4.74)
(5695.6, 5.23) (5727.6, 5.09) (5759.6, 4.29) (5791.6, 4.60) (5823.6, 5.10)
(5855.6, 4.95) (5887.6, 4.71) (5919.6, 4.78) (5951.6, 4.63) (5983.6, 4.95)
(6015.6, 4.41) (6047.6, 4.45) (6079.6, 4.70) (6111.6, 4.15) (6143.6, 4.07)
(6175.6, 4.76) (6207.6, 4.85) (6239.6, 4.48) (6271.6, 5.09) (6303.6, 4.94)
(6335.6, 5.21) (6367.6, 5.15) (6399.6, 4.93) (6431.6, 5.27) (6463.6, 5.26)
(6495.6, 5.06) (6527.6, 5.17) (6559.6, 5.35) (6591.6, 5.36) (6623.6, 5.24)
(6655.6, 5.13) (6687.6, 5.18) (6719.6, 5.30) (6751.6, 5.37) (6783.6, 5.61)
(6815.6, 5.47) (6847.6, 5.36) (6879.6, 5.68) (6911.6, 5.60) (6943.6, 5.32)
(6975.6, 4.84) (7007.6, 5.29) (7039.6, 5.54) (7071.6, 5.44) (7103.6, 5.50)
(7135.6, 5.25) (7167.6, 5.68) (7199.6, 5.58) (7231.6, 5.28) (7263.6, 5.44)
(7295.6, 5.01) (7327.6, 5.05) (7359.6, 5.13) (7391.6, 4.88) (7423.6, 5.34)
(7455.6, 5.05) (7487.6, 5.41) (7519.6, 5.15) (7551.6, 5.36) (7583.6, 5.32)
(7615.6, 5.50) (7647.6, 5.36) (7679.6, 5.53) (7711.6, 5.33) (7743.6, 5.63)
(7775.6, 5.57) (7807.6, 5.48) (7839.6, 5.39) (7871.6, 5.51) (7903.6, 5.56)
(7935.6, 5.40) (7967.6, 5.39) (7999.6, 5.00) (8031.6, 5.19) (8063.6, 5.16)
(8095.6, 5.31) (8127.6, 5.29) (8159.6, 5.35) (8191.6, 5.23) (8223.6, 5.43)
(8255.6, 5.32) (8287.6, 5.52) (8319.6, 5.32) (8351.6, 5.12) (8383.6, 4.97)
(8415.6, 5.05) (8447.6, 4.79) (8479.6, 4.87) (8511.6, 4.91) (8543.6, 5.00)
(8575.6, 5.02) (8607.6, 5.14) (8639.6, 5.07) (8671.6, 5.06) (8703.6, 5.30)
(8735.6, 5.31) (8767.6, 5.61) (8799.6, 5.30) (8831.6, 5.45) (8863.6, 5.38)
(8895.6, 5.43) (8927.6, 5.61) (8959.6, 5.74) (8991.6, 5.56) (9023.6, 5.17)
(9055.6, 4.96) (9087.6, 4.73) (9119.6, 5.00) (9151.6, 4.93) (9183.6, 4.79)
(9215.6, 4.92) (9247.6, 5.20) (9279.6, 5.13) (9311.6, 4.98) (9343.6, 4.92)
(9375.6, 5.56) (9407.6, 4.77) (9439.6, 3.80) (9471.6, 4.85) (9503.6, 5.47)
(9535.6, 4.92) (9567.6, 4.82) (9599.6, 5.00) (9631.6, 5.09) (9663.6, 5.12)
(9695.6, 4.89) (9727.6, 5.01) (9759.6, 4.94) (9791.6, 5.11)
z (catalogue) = 0.185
